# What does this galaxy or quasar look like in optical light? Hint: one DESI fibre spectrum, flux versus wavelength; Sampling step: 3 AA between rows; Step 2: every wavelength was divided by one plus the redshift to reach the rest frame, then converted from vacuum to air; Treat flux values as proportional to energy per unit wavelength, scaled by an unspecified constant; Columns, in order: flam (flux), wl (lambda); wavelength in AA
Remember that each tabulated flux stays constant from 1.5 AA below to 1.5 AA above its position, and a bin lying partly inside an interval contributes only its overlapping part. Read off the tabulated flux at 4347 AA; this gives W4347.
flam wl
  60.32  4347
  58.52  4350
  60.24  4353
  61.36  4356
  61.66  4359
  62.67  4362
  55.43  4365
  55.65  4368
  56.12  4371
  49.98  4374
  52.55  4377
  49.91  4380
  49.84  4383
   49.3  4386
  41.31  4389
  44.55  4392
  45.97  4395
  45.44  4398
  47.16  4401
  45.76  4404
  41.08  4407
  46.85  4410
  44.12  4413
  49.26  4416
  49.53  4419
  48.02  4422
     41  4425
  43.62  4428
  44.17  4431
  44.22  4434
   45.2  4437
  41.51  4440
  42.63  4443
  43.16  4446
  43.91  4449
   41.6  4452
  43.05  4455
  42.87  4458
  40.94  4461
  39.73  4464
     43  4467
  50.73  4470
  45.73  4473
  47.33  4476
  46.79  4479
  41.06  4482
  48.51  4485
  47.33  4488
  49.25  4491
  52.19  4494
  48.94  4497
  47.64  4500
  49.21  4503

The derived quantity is 60.32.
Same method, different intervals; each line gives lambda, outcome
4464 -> 39.73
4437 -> 45.2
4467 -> 43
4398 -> 45.44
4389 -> 41.31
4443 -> 42.63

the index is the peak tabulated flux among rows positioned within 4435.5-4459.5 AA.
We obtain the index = 45.2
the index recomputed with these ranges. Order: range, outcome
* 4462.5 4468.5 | 43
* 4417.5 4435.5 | 49.53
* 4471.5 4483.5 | 47.33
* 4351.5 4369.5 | 62.67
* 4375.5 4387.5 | 52.55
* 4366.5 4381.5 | 56.12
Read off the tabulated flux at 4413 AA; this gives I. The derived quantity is 44.12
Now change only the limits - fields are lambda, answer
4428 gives 43.62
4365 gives 55.43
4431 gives 44.17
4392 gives 44.55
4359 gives 61.66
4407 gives 41.08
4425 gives 41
